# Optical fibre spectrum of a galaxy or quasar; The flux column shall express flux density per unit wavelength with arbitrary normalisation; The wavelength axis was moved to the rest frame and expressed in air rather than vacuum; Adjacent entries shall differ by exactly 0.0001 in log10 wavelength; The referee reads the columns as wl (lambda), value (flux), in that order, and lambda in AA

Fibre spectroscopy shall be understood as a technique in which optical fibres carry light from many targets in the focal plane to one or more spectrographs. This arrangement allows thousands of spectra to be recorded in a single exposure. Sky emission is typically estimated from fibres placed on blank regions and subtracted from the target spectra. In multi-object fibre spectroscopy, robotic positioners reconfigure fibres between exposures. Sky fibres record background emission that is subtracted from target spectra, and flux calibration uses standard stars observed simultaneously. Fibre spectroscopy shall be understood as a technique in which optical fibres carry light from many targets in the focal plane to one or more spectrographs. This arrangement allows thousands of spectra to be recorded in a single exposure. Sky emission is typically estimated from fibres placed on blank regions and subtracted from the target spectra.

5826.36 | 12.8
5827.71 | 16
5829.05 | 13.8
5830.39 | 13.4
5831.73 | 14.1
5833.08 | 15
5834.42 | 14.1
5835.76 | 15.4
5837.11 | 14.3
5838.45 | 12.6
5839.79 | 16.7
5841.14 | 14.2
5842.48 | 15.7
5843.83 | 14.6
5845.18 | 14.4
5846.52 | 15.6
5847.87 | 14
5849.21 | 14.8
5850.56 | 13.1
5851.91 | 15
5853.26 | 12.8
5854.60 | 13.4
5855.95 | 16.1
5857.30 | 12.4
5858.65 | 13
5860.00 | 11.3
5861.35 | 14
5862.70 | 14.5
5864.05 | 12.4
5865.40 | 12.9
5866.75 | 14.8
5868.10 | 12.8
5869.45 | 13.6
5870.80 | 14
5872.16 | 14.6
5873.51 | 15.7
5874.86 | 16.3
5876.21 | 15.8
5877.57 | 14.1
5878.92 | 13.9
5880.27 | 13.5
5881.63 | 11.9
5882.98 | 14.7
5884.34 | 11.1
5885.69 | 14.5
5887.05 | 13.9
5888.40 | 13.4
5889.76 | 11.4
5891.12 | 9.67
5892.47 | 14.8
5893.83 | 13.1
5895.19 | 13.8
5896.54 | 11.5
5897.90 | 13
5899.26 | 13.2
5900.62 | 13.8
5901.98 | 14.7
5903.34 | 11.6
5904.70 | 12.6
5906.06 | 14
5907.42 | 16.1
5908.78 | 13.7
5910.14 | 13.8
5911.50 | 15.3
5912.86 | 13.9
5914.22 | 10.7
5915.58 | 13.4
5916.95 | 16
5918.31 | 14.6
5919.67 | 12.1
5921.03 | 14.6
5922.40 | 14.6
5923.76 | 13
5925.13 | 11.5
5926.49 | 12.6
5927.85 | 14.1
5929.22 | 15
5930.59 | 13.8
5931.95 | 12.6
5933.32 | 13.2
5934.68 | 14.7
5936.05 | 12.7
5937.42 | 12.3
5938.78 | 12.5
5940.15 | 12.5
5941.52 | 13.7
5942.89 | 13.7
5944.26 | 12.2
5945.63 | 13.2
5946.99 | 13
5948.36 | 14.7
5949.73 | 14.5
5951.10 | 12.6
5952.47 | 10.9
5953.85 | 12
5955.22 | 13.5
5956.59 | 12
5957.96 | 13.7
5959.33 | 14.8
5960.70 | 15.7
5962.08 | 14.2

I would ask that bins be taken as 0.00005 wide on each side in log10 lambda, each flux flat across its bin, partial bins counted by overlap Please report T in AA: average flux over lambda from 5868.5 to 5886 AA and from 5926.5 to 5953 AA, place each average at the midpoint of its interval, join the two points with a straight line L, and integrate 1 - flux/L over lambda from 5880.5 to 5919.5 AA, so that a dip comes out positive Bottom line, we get 1.2 AA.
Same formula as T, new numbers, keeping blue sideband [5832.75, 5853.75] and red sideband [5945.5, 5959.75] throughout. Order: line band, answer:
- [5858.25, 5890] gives 1.0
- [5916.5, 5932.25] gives -0.2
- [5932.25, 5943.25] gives 0.2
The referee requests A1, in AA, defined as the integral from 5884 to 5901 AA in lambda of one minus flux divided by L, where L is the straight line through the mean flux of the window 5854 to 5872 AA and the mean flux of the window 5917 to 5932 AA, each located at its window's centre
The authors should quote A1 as 0.9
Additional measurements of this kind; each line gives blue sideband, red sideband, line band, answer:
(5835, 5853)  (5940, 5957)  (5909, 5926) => -0.2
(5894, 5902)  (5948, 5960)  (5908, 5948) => -0.8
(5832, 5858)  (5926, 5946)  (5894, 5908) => 0.3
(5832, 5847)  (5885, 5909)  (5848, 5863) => 0.7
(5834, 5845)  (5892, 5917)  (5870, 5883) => -0.3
